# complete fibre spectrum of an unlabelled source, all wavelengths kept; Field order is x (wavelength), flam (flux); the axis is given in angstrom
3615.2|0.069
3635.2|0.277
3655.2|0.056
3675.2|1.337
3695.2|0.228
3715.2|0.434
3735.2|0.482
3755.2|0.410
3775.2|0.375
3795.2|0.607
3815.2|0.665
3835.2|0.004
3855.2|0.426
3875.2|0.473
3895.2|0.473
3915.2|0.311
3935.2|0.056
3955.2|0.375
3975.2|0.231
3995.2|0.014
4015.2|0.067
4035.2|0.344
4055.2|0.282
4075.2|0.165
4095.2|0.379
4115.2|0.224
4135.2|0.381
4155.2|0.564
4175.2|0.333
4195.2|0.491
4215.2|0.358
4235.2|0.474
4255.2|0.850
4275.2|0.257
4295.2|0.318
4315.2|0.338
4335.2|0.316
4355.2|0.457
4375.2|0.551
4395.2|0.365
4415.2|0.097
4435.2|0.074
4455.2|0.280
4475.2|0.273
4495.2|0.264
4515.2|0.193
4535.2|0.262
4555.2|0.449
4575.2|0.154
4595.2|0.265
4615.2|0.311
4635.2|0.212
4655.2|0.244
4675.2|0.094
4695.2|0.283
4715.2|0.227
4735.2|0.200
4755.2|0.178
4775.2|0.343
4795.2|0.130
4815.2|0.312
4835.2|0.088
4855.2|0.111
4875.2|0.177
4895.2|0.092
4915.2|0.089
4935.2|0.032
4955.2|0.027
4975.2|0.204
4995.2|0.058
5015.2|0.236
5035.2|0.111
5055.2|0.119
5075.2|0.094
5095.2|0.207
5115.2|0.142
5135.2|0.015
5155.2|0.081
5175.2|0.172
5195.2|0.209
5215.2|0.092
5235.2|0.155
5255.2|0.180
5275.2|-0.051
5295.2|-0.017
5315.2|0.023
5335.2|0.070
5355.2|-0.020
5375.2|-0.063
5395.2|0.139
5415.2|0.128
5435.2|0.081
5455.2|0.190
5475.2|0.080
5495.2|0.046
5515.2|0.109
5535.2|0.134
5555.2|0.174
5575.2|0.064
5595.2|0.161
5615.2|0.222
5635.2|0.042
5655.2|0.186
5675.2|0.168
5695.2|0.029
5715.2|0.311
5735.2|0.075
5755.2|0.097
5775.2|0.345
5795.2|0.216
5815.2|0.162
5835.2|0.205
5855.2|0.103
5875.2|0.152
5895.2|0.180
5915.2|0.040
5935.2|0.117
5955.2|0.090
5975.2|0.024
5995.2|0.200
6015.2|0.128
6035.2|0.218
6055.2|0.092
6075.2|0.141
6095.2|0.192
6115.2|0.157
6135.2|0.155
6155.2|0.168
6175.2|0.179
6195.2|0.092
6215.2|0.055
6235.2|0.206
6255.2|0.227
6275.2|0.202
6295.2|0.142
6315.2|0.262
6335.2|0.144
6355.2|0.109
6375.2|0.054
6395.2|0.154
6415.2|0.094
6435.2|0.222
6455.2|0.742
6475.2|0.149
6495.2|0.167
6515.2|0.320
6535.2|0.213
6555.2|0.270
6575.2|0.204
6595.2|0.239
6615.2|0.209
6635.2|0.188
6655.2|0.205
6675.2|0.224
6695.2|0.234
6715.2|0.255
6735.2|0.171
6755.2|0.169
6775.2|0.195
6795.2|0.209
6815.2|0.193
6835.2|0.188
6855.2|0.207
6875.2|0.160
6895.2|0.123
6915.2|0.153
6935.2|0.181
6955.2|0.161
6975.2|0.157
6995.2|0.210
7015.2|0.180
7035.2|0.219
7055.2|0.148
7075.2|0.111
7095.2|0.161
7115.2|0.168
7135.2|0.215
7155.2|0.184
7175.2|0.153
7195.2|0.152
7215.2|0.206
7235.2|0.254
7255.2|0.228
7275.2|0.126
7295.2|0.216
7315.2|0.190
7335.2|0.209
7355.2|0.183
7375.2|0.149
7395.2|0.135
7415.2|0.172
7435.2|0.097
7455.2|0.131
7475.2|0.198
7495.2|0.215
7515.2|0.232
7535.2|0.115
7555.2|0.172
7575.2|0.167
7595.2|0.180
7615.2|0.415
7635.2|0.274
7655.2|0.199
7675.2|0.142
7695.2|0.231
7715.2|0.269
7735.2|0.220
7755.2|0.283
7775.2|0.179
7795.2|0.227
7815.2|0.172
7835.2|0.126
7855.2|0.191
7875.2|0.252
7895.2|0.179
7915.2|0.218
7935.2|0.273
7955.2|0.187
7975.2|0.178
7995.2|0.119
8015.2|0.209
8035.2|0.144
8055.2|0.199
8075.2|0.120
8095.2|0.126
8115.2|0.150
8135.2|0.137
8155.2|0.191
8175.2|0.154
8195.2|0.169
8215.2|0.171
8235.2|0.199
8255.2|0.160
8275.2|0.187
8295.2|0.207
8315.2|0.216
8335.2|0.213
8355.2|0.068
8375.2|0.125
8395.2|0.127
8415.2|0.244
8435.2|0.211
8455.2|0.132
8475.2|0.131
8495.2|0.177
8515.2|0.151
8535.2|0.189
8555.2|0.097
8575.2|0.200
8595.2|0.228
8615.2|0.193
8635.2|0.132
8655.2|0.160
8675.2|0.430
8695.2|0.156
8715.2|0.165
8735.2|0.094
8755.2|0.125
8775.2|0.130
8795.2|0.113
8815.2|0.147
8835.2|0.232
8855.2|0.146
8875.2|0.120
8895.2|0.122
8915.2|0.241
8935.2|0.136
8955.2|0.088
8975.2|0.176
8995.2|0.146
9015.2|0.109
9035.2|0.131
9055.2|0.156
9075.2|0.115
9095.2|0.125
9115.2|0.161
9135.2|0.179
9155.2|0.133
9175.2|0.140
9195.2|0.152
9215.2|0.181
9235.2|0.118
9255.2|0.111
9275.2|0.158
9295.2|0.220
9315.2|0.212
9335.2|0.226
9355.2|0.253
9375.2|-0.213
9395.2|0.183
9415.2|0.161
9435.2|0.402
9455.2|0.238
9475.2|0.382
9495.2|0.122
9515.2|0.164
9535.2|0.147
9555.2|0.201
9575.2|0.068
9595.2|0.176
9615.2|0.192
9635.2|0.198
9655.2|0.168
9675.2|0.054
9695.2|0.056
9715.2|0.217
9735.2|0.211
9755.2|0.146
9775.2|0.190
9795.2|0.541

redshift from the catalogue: 0.73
